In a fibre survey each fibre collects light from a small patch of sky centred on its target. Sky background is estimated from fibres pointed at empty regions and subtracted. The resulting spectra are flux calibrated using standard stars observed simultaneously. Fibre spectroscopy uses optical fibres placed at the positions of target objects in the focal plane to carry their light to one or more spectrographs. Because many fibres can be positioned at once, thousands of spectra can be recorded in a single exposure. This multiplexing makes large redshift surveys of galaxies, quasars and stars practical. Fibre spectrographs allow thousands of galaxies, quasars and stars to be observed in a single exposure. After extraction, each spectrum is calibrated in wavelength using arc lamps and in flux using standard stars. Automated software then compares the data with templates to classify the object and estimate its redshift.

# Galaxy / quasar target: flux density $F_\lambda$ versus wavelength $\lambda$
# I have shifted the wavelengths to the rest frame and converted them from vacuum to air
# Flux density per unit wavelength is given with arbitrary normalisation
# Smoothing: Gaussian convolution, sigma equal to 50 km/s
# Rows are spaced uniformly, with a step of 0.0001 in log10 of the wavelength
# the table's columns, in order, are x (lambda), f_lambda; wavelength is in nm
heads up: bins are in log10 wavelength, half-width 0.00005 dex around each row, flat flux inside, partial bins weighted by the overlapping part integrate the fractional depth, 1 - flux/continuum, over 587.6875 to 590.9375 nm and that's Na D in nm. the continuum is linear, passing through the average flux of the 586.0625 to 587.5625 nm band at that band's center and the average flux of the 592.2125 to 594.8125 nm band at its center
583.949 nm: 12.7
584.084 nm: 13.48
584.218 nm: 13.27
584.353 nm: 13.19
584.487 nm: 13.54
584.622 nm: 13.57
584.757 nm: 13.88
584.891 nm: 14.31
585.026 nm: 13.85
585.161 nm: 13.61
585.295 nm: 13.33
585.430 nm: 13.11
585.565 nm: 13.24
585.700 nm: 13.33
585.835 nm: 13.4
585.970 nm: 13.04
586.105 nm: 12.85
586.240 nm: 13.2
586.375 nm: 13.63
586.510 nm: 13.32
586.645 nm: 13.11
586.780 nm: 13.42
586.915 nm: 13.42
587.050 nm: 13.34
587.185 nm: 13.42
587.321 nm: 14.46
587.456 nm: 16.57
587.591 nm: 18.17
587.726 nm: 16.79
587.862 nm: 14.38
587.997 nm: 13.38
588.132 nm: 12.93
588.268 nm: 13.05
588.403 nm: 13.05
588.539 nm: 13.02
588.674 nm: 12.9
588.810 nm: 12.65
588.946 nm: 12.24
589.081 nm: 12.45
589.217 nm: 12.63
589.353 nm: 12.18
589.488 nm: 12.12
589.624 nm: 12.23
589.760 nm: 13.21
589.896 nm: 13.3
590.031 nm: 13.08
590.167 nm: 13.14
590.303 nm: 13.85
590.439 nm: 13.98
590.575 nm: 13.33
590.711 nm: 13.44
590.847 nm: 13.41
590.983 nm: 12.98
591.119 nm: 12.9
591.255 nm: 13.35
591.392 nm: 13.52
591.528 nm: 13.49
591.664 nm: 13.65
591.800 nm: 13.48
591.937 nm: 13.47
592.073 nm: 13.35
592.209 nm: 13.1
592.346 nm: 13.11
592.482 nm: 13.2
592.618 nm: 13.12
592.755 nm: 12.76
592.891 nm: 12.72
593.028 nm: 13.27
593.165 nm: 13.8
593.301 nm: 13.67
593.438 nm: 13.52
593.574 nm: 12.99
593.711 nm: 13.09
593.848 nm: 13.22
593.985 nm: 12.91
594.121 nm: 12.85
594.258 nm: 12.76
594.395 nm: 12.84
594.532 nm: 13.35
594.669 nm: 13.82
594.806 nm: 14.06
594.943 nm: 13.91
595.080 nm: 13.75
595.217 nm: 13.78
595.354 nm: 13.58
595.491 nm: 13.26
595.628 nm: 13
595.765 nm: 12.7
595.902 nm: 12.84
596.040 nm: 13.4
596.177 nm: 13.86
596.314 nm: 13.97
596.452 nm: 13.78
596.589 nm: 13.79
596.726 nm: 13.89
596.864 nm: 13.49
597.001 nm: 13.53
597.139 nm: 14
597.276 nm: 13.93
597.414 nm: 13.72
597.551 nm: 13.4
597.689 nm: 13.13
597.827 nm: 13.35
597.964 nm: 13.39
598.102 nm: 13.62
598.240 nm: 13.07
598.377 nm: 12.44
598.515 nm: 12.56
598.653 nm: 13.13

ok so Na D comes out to 0.10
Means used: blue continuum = 13.8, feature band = 13.2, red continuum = 13.2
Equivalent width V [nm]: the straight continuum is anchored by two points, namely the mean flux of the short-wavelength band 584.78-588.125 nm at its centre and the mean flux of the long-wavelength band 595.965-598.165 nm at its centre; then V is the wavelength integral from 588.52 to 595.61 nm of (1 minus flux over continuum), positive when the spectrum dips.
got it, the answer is 0.30 nm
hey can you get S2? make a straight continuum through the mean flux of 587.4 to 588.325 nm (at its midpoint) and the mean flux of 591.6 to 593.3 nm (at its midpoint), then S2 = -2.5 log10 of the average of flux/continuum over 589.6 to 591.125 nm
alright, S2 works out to 0.06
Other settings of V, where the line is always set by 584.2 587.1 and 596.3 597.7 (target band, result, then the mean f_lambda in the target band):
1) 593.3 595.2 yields 0.04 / 13.3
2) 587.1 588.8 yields -0.10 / 14.3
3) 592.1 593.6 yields 0.04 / 13.2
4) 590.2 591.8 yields 0.01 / 13.4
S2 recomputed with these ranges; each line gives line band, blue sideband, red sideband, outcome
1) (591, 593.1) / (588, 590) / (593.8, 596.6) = -0.013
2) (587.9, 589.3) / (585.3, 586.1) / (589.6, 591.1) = 0.033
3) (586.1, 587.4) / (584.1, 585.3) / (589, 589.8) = -0.030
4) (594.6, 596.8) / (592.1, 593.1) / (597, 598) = -0.017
